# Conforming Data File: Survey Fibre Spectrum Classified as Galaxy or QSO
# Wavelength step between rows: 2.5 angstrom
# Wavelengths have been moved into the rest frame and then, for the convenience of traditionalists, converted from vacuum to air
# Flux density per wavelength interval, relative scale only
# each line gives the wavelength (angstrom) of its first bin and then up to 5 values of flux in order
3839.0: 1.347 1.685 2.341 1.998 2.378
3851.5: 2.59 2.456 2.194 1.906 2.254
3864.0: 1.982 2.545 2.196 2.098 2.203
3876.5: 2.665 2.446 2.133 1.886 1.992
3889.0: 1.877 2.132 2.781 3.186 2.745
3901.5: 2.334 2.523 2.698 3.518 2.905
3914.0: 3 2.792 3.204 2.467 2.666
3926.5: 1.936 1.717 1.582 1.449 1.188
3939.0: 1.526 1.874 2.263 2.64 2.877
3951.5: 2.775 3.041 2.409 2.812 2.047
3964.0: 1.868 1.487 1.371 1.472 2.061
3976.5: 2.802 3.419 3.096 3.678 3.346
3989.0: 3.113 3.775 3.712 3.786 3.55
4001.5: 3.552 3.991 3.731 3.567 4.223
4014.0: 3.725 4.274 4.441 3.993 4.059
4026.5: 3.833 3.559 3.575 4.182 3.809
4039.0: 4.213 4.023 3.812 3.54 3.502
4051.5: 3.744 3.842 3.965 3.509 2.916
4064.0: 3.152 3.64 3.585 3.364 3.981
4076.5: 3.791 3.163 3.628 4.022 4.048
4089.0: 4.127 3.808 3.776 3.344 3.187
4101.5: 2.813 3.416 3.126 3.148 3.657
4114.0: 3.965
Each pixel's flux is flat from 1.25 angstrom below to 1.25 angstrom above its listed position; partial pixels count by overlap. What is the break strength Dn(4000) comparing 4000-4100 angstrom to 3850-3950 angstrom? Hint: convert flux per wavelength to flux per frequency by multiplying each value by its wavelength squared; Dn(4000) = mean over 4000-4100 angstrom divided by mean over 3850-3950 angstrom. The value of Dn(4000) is 1.73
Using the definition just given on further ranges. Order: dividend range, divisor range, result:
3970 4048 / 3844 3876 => 1.73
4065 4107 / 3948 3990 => 1.48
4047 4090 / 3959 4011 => 1.27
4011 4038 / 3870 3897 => 1.86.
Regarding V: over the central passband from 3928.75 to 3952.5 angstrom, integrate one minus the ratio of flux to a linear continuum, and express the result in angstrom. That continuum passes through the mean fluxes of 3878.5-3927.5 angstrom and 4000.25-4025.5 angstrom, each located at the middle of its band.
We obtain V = 8.3 angstrom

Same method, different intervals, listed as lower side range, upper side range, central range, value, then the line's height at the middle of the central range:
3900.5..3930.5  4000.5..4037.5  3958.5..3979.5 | 7.8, 3.29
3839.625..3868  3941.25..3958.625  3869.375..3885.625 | 0.4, 2.29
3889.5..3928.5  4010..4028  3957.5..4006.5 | 9.8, 3.6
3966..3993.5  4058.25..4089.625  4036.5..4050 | -2.0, 3.32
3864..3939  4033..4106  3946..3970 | 3.8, 2.79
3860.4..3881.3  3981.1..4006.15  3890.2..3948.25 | 7.6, 2.8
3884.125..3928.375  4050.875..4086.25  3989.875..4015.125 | -4.4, 3.2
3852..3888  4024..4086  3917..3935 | 3.2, 2.66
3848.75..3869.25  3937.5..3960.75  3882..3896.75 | 0.6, 2.33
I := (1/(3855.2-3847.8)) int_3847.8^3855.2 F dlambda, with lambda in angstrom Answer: 2.48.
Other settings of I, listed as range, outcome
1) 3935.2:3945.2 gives 1.71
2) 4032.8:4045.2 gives 4.01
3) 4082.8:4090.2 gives 4.07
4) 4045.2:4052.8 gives 3.6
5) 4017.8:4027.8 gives 4.08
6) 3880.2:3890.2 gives 1.97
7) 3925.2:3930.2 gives 1.84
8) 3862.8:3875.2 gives 2.21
